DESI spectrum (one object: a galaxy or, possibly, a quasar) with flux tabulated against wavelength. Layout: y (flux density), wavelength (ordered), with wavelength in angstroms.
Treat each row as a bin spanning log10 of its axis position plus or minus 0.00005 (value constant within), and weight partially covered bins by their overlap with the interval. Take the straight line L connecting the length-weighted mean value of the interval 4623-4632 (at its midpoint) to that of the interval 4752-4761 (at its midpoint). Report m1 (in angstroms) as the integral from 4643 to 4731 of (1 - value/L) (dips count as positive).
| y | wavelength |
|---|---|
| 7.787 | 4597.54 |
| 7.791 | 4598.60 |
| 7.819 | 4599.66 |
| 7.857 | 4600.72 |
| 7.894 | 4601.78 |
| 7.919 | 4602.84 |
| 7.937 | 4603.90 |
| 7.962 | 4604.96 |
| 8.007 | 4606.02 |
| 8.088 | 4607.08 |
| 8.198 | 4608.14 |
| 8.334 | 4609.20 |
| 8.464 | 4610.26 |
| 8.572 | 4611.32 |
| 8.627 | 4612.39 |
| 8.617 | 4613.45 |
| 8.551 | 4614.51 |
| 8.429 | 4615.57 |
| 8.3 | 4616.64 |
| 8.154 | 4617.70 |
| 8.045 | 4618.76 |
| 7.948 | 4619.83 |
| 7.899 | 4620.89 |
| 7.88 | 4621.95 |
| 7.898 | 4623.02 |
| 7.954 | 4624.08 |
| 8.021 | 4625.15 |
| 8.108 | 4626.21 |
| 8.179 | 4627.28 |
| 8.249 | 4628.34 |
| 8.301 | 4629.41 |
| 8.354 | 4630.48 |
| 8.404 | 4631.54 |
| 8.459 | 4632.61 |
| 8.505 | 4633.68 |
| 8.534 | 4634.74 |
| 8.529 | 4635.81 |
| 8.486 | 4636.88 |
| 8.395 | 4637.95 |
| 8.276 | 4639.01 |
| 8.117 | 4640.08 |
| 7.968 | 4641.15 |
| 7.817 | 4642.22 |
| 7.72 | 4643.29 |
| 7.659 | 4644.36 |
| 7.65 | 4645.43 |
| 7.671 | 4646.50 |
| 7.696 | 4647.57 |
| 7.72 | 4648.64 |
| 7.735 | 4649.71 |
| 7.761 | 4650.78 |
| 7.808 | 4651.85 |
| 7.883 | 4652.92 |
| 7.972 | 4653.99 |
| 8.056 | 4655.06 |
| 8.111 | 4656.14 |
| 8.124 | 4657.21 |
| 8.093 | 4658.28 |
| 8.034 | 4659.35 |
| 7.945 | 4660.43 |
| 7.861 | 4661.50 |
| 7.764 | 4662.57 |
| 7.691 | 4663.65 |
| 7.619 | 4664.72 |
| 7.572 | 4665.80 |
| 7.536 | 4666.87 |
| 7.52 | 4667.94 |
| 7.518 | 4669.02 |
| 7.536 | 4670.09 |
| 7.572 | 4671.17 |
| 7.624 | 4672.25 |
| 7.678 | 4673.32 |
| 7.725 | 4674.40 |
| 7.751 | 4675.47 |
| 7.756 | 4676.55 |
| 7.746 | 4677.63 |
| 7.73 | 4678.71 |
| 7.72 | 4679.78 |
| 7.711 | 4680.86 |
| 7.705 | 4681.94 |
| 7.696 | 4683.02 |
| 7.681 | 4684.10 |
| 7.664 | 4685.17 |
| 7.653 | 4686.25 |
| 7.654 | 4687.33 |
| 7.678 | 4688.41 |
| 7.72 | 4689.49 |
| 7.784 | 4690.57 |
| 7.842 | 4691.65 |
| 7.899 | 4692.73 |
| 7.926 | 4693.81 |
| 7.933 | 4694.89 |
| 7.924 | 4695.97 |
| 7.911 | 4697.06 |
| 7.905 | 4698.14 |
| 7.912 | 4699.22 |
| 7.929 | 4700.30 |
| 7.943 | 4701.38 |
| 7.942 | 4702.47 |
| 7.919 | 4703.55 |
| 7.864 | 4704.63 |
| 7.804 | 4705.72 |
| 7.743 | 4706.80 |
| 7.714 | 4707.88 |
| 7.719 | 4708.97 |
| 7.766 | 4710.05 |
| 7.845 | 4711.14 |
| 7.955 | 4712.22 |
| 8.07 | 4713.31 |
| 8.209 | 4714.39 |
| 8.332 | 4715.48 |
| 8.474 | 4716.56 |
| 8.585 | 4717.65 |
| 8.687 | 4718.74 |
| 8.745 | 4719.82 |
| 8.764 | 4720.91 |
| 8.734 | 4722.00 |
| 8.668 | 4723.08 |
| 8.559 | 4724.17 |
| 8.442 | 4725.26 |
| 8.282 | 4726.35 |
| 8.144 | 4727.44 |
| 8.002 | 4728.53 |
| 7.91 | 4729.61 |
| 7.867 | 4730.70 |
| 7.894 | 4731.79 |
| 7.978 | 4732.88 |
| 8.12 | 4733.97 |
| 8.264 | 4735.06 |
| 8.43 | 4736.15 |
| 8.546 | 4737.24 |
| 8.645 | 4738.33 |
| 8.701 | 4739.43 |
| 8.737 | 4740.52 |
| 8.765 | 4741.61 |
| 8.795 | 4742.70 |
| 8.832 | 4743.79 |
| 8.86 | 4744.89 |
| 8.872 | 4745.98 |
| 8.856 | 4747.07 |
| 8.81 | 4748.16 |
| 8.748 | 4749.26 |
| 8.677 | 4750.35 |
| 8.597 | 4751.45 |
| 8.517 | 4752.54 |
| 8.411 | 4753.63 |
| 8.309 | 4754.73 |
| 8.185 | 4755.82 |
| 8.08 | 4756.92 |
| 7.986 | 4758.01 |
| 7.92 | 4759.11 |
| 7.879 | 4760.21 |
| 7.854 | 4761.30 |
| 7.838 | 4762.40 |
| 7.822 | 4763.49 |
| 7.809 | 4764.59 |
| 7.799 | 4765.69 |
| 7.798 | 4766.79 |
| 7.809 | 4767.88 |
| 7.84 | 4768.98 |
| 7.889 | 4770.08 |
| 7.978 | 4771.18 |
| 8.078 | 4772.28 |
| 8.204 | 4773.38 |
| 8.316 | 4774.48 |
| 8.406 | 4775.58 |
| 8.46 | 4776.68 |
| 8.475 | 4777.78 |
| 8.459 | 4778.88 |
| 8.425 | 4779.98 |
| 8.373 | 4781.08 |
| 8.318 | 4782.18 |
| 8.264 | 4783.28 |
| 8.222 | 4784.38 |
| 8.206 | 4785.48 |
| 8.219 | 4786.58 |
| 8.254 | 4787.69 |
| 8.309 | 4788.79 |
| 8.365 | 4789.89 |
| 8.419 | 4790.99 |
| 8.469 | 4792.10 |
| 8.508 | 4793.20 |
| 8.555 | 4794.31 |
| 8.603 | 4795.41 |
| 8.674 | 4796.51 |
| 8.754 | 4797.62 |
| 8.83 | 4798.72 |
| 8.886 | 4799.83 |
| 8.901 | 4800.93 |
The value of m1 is 2.8 angstroms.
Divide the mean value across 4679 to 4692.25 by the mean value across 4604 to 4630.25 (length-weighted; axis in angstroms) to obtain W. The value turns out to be 0.9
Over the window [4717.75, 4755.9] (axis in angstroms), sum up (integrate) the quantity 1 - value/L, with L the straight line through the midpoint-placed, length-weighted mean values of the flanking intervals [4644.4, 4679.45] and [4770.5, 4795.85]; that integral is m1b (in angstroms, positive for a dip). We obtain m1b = -1.8 angstroms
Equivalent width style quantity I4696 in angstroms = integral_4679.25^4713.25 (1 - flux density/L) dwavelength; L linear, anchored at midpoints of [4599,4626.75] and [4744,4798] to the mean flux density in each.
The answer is 1.7 angstroms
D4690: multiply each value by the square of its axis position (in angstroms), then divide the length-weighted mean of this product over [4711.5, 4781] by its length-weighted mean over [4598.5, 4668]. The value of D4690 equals 1.08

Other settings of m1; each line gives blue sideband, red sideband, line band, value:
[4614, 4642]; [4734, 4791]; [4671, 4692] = 1.4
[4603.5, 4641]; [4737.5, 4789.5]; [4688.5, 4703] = 0.7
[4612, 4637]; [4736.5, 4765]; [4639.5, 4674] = 2.2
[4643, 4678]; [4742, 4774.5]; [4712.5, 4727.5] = -0.8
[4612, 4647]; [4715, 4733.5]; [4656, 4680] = 1.5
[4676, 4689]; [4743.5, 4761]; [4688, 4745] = -0.8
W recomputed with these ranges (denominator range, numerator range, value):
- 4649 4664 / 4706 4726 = 1.04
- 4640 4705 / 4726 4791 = 1.06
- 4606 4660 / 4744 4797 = 1.02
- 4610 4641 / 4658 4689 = 0.93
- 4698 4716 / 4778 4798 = 1.06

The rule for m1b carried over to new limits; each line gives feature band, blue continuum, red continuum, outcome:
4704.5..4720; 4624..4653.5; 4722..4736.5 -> 0.18 angstroms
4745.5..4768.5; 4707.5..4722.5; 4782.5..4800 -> 0.42 angstroms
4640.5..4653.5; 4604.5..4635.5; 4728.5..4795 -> 0.78 angstroms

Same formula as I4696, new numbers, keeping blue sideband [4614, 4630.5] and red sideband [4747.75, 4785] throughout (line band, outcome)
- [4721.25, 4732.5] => -0.11 angstroms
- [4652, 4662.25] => 0.19 angstroms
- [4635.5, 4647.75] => 0.21 angstroms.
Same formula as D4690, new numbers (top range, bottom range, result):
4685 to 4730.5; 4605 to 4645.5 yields 1.02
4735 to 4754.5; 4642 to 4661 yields 1.15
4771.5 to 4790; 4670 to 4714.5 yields 1.11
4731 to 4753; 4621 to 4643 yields 1.09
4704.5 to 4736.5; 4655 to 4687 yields 1.08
